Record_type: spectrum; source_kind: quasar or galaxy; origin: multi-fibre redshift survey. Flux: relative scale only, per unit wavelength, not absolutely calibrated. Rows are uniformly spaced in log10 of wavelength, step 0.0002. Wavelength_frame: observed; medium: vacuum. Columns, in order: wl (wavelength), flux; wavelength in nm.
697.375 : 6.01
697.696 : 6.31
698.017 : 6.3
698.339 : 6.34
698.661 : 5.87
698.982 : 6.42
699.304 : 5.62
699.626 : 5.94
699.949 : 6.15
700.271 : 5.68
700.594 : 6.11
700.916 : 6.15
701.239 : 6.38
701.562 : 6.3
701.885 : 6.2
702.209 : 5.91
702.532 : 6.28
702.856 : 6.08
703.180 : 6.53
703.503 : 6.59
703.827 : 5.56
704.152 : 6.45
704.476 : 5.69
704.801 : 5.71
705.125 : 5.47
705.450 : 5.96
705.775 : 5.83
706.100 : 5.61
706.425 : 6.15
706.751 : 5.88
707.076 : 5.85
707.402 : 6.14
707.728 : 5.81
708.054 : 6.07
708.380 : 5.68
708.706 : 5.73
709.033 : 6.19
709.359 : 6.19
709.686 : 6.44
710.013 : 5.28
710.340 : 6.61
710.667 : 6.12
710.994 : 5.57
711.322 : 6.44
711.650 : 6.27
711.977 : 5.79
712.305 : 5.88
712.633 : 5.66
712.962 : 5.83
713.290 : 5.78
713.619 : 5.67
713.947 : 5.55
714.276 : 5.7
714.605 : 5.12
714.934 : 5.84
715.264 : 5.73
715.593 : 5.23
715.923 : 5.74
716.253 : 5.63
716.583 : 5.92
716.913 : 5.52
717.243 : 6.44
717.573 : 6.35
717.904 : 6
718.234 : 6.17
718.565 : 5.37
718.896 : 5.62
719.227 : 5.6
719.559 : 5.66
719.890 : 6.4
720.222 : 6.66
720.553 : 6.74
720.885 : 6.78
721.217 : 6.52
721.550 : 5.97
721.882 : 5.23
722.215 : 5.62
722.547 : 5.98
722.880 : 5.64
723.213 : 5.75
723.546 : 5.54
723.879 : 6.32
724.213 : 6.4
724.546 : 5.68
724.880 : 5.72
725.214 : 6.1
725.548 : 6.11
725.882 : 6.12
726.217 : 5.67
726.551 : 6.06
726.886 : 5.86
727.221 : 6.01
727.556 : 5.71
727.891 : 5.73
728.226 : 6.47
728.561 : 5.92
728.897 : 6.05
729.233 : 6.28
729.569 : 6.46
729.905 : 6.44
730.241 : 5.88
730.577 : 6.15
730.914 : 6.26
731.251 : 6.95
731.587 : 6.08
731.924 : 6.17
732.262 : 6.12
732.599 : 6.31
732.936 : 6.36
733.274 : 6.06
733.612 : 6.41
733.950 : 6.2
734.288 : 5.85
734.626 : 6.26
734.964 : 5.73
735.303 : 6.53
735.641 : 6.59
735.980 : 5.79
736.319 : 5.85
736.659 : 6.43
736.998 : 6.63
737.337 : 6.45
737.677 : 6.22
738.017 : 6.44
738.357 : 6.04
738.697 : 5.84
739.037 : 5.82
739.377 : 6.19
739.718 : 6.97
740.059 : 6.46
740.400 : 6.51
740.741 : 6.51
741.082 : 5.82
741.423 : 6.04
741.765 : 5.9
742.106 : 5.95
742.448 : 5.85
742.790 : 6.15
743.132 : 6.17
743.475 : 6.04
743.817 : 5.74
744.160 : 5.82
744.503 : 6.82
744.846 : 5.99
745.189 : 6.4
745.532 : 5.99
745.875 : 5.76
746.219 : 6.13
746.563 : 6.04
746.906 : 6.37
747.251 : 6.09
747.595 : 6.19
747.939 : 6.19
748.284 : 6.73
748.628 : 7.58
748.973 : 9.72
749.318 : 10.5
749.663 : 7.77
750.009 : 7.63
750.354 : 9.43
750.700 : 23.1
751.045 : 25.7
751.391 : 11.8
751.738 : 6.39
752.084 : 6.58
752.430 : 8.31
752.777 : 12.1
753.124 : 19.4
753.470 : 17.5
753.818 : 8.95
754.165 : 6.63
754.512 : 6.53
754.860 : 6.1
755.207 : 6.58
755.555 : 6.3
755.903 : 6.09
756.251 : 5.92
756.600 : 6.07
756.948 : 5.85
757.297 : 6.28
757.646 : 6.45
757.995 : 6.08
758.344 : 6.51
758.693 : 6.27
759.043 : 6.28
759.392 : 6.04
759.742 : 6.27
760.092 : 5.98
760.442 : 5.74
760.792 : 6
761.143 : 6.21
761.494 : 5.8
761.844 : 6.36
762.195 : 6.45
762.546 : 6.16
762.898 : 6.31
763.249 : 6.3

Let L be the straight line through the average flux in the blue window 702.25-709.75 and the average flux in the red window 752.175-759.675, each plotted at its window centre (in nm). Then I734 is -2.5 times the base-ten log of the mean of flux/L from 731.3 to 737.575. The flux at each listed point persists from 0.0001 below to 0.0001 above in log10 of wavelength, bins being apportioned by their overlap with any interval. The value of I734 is 0.14 mag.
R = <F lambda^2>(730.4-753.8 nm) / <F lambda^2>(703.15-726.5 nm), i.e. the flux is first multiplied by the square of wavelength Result 1.38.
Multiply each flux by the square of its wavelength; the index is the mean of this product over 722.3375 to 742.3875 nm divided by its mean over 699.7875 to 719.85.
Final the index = 1.10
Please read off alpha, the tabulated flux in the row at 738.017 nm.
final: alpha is 6.44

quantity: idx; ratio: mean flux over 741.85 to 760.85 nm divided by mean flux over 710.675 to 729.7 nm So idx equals 1.3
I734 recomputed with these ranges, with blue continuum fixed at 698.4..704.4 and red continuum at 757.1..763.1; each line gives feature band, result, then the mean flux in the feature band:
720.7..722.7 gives 0.02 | 6.02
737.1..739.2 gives 0.00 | 6.15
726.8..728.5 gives 0.03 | 5.96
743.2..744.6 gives 0.02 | 6.07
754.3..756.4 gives -0.01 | 6.27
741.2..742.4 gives 0.04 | 5.95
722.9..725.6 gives 0.04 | 5.93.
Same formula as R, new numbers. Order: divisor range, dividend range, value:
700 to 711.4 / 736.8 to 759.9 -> 1.42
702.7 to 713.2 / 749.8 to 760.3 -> 1.70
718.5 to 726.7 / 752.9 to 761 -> 1.36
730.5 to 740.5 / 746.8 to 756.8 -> 1.58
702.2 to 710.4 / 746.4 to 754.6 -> 1.92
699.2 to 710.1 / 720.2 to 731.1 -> 1.07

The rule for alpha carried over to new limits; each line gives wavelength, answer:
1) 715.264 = 5.73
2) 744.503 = 6.82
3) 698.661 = 5.87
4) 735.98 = 5.79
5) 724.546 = 5.68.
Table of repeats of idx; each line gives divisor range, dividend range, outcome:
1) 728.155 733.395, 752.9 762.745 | 1.15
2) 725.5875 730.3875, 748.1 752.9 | 1.81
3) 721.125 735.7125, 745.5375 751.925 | 1.53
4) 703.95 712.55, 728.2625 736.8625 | 1.04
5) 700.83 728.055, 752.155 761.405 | 1.27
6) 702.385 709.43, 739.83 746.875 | 1.02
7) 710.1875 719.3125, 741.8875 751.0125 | 1.32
